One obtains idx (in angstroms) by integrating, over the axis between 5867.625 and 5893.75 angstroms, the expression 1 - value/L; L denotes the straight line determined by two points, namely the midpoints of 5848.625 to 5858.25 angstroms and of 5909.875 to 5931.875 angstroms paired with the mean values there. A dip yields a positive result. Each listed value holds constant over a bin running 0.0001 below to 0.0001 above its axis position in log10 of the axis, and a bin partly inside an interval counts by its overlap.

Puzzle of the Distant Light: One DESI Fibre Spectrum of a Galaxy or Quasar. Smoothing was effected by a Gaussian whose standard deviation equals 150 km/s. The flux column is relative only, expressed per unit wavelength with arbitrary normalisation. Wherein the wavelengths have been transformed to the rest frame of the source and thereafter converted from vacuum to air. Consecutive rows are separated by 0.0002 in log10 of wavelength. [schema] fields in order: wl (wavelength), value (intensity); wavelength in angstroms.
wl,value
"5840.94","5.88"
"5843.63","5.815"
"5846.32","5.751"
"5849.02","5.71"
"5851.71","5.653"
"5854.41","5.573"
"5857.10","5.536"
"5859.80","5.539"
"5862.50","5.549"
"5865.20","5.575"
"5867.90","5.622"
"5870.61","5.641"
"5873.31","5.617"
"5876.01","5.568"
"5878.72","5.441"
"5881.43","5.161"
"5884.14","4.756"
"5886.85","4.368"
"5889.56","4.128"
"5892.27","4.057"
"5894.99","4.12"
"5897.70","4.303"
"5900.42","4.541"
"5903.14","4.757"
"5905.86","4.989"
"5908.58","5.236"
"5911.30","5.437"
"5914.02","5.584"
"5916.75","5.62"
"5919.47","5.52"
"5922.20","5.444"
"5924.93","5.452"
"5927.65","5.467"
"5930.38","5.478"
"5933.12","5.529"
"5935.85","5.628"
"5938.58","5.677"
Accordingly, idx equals 2.64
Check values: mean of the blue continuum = 5.61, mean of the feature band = 5.01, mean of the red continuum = 5.5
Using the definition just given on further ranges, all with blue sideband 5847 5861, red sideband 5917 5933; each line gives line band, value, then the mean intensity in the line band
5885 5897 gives 2.91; 4.2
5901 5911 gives 0.93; 5.01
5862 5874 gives -0.04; 5.6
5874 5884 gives 0.43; 5.33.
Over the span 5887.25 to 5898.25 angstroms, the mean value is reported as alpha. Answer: 4.16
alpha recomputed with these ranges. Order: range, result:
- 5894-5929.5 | 5.13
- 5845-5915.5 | 5.16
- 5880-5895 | 4.46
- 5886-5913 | 4.61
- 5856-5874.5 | 5.58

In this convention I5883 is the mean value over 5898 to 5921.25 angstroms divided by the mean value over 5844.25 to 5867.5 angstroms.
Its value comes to 0.92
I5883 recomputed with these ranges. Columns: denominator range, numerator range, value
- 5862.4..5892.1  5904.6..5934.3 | 1.05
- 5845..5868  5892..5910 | 0.82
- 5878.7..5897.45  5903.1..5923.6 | 1.19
